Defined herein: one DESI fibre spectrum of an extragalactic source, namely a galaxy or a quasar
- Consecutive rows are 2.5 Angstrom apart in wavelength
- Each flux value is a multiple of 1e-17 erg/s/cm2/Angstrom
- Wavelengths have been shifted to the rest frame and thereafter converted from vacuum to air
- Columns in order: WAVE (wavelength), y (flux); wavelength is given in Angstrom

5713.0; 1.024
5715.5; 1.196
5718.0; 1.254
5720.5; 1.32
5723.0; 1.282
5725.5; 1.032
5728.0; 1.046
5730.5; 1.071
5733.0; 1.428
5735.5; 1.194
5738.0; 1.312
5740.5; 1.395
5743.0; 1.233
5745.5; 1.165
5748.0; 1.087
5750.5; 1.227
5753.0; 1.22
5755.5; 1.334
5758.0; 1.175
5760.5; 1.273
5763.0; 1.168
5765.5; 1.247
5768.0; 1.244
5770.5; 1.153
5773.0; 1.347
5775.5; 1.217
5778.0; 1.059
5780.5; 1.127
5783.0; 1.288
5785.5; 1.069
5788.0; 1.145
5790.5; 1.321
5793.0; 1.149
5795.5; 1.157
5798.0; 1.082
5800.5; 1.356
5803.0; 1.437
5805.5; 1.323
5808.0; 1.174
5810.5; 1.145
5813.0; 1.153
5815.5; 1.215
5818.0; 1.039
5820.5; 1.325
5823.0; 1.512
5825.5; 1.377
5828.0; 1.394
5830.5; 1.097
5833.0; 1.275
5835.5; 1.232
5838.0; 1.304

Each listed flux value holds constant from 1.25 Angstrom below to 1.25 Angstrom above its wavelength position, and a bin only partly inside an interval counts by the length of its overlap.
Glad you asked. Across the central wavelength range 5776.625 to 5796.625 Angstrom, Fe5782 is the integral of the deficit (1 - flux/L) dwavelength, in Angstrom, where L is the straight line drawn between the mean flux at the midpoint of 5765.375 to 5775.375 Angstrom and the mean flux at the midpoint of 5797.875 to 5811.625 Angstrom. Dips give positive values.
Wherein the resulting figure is 1.4 Angstrom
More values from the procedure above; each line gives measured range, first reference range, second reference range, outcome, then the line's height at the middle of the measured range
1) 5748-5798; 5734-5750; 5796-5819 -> 1.0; 1.22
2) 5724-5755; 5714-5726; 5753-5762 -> 0.9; 1.24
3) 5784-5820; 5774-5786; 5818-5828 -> 1.7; 1.26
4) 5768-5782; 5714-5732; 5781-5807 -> 0.3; 1.21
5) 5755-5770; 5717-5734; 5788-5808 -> -0.1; 1.22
